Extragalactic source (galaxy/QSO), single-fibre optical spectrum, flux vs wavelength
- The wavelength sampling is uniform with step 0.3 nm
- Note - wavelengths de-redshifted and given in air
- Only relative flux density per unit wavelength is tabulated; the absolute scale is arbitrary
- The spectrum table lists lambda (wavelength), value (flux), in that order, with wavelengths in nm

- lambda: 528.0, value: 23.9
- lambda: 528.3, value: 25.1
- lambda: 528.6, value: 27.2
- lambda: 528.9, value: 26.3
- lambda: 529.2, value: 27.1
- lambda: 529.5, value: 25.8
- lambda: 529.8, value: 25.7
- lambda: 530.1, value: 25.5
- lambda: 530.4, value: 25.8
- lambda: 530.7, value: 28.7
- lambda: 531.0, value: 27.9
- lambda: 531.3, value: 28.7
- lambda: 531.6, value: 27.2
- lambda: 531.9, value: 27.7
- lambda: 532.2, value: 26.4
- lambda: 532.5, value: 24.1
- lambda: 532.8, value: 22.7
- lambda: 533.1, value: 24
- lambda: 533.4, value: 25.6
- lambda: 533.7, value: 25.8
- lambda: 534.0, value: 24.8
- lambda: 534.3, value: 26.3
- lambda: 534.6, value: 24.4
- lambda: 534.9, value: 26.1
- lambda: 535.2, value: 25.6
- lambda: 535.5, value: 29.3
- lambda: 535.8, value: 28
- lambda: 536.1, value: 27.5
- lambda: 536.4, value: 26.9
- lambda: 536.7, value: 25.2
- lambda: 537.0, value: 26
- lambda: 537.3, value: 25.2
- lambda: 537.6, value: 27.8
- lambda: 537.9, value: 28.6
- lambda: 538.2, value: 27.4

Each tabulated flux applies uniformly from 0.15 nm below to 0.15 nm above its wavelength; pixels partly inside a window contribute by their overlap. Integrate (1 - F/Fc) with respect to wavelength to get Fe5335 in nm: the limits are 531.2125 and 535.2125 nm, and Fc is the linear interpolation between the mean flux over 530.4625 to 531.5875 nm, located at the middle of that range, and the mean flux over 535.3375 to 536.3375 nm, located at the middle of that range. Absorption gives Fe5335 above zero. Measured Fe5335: 0.351 nm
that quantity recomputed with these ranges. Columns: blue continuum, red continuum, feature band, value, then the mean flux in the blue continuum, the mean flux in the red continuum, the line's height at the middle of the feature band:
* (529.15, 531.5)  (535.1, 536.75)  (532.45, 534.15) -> 0.161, 26.9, 27.2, 27.1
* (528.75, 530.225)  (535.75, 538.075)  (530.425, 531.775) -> -0.085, 26.1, 26.9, 26.3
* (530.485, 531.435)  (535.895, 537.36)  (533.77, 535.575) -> 0.068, 28.2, 26.3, 27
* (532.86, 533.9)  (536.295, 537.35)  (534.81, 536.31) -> -0.108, 24.9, 25.8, 25.5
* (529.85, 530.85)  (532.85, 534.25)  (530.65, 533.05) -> -0.059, 26.6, 25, 25.8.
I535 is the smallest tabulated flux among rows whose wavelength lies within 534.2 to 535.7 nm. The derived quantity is 24.4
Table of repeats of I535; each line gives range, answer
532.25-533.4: 22.7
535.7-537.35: 25.2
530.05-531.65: 25.5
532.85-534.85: 24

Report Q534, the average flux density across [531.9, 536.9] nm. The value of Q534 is 25.9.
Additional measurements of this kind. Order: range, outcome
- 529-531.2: 26.7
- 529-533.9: 26.2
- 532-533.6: 24.7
